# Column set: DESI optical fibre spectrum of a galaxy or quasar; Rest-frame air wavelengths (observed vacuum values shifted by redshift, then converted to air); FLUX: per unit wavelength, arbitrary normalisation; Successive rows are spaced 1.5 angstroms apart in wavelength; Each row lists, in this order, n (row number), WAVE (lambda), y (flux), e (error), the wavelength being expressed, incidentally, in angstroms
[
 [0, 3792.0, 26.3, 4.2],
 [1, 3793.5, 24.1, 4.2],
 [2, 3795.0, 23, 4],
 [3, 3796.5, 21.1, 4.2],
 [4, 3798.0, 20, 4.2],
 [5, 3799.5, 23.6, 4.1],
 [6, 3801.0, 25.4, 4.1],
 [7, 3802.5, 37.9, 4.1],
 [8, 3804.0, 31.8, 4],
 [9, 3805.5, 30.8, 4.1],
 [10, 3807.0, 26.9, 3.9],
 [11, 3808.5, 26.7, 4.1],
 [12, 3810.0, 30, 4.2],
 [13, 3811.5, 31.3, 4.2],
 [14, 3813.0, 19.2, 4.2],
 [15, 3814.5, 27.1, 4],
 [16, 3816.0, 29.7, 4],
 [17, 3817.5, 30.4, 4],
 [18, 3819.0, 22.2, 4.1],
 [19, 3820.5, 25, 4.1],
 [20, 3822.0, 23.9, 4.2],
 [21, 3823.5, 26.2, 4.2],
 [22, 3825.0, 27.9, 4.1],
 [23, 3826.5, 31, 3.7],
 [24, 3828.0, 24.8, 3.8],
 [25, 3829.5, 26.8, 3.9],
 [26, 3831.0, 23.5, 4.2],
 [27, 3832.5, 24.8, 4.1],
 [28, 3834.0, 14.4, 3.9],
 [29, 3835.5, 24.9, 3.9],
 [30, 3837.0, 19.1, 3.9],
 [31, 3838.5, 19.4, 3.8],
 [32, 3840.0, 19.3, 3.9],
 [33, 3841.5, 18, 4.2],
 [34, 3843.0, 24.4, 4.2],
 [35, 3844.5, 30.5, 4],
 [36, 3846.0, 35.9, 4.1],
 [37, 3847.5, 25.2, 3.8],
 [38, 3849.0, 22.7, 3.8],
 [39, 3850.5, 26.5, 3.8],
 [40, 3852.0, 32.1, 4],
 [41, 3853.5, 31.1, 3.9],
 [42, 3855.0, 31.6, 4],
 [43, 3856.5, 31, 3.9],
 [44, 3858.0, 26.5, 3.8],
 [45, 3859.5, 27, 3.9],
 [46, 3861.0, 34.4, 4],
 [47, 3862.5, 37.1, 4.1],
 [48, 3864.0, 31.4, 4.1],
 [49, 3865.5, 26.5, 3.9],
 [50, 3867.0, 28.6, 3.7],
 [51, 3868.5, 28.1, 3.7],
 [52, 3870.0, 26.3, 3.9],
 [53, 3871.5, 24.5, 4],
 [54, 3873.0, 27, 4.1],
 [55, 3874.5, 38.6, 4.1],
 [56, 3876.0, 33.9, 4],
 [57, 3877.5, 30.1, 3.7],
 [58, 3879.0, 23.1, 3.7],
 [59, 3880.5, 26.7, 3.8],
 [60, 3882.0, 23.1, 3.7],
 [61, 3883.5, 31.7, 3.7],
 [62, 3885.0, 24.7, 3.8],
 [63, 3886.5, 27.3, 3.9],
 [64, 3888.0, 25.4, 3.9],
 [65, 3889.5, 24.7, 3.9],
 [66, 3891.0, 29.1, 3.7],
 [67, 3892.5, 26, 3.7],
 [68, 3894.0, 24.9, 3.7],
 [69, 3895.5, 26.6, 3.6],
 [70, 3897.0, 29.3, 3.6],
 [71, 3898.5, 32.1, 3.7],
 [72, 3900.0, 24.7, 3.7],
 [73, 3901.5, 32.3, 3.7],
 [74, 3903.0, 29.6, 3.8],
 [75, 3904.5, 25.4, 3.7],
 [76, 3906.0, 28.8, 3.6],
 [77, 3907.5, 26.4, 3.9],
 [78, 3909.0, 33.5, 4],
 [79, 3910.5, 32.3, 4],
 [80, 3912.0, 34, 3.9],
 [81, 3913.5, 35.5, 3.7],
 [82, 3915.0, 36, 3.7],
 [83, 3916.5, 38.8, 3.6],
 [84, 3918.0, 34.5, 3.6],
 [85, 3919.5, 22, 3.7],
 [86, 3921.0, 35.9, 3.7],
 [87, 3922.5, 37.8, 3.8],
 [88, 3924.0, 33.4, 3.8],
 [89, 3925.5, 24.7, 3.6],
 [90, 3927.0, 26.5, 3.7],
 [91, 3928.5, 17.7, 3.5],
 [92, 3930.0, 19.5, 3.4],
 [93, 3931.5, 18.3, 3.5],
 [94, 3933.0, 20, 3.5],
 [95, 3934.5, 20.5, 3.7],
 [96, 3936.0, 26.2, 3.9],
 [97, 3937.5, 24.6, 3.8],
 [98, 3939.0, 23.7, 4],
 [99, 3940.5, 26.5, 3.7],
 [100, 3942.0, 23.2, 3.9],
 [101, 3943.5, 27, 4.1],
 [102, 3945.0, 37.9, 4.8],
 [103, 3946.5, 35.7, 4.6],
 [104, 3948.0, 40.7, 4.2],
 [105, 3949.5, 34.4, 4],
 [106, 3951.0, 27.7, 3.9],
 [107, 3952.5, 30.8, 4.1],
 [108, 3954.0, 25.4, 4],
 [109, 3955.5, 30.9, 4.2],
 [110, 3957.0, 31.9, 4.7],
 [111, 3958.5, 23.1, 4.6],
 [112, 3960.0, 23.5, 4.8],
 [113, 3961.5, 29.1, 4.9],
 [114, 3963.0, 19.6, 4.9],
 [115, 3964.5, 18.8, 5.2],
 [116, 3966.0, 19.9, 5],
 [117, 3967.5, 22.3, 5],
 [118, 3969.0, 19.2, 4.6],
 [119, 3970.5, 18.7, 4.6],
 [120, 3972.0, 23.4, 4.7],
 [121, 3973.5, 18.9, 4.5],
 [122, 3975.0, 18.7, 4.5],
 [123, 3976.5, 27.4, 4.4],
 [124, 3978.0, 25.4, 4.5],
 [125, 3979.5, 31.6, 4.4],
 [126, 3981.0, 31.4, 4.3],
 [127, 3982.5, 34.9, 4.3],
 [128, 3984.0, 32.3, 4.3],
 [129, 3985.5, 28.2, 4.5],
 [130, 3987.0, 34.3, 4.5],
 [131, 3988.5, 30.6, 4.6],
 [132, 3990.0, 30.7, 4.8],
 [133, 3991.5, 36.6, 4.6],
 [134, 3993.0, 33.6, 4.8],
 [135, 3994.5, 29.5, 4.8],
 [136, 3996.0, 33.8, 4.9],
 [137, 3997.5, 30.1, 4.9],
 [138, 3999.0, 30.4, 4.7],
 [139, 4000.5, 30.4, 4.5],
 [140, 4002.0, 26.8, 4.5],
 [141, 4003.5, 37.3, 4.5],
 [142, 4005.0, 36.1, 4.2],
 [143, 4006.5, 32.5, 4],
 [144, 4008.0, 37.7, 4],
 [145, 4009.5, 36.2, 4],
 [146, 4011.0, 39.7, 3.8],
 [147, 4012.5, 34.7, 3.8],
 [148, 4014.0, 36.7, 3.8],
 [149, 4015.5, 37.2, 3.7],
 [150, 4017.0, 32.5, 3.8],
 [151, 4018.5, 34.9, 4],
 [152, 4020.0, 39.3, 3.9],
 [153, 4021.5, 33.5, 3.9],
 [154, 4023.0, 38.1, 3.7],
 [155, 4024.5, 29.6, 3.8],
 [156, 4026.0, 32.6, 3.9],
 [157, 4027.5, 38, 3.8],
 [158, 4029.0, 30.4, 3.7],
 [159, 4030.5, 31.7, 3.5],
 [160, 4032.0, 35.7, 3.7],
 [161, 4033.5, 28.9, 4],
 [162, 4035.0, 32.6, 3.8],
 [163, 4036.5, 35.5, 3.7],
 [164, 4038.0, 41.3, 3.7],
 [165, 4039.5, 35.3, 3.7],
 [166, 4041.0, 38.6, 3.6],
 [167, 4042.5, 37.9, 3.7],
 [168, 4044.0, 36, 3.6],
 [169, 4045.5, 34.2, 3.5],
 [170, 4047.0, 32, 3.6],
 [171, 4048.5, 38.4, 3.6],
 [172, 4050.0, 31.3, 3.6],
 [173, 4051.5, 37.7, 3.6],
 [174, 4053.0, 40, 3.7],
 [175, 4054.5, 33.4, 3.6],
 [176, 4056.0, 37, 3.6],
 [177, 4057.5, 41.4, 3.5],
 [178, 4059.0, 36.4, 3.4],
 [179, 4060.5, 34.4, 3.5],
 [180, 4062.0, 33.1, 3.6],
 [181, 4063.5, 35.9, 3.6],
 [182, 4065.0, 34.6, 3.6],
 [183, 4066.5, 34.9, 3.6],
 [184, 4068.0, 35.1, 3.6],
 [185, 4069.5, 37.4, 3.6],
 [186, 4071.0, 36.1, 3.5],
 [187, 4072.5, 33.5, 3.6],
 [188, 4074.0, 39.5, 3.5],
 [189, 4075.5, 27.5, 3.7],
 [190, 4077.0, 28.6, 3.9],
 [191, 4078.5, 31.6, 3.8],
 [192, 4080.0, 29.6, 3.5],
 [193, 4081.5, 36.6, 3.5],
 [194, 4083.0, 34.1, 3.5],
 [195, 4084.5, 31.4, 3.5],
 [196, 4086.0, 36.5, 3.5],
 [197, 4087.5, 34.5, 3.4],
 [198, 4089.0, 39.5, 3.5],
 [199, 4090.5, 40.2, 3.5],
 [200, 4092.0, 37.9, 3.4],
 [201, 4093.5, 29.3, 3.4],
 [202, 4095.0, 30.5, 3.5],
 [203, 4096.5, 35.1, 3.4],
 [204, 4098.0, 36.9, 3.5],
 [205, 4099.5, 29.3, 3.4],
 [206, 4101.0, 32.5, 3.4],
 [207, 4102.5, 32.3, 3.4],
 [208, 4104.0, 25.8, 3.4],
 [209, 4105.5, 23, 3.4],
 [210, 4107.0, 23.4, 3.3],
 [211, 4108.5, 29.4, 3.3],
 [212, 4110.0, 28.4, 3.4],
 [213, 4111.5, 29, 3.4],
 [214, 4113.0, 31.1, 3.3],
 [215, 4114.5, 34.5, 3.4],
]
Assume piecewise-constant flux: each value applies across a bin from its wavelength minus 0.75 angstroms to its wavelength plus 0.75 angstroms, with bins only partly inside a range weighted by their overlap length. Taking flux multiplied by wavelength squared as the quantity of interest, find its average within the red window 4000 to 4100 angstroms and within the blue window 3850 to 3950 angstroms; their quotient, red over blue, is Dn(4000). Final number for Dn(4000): 1.30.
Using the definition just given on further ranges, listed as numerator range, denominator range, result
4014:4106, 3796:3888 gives 1.42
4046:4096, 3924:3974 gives 1.46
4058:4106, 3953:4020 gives 1.19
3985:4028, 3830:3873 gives 1.38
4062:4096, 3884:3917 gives 1.28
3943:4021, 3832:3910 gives 1.17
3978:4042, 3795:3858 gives 1.42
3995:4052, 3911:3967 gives 1.29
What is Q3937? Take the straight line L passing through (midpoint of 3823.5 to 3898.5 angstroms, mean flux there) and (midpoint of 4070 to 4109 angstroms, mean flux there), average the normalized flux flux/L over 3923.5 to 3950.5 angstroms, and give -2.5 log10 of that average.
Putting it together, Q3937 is 0.09 mag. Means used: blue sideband 27.1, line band 26.6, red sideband 32.5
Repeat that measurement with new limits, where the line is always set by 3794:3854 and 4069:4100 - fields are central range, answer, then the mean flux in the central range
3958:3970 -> 0.35 mag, 21.8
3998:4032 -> -0.08 mag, 34.4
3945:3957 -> -0.09 mag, 32.6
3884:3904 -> 0.02 mag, 27.5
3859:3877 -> -0.12 mag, 30.3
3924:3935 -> 0.31 mag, 21.9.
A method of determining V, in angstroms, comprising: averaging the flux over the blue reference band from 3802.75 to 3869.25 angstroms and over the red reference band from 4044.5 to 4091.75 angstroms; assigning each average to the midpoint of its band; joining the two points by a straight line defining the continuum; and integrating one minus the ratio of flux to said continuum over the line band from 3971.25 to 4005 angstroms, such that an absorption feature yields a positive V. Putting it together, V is 2.5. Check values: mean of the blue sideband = 27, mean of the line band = 30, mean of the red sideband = 35.1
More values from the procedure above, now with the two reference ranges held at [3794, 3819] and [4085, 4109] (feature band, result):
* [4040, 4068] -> -3.9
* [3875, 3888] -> 0.3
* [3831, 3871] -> 1.6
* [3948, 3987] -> 4.7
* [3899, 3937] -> 0.6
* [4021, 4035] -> -1.0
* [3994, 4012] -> -1.7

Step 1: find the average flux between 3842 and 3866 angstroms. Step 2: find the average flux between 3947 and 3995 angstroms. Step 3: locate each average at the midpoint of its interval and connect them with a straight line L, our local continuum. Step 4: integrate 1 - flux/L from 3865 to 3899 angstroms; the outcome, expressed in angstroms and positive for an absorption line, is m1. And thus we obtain 1.6 angstroms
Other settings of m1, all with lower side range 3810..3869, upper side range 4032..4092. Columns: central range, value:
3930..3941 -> 2.8 angstroms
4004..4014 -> -0.9 angstroms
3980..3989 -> 0.1 angstroms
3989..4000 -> 0.2 angstroms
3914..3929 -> -0.6 angstroms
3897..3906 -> 0.1 angstroms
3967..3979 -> 3.7 angstroms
